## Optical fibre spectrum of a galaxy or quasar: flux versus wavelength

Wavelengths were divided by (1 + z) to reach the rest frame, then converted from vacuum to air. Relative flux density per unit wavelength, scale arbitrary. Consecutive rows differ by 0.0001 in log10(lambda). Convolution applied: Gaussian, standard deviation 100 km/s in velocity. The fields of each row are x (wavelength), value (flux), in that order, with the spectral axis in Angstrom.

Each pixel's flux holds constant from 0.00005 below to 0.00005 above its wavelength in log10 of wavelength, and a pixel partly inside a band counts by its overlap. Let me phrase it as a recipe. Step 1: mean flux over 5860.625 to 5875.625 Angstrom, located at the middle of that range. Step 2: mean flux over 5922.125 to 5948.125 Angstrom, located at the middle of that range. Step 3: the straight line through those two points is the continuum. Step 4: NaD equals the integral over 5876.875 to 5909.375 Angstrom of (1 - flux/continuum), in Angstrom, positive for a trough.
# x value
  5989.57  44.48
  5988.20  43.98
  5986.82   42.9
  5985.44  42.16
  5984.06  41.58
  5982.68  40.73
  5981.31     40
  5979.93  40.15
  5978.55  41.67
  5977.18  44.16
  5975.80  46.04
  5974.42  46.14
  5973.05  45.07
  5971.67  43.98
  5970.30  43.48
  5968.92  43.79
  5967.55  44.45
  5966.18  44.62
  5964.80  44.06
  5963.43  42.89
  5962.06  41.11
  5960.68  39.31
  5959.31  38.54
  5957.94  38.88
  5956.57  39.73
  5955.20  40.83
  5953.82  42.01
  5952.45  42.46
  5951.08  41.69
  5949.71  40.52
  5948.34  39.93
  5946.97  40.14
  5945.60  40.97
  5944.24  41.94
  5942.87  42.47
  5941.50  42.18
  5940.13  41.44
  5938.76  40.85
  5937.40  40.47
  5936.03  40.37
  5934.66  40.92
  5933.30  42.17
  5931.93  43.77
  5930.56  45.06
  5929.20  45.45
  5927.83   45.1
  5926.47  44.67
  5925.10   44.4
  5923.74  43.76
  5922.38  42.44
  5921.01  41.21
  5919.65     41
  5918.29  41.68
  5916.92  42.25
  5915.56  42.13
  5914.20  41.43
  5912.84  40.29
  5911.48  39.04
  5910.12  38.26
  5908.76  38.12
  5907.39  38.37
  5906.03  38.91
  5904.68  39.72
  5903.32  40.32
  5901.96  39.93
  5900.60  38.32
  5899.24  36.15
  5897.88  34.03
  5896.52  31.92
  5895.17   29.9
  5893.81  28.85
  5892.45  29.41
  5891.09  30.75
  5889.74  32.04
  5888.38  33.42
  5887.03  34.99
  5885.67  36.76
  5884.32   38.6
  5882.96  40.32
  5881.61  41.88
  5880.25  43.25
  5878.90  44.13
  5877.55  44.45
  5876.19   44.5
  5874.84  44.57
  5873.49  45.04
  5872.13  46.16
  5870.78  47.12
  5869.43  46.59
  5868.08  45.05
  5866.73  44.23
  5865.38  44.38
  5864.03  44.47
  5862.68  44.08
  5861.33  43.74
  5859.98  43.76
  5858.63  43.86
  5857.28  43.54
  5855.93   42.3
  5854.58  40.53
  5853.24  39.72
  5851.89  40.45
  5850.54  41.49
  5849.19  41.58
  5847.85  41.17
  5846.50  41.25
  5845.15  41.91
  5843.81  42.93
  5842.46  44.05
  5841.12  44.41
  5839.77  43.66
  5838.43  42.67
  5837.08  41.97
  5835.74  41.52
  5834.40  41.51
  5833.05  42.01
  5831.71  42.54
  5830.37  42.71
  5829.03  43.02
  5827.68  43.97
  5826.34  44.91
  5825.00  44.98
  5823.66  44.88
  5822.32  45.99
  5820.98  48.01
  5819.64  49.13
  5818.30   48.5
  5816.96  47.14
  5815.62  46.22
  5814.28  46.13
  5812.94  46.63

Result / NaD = 5.3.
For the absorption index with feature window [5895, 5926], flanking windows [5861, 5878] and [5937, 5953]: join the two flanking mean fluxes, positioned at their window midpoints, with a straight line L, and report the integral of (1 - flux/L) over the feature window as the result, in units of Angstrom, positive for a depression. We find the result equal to 2.5 Angstrom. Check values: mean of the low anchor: 45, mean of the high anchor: 41.3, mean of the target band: 39.5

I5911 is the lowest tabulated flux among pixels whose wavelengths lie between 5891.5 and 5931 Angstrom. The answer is 28.85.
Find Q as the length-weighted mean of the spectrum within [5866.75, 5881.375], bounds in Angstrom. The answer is 44.9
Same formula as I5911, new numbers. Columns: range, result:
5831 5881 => 39.72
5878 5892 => 30.75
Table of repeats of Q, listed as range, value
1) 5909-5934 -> 42.4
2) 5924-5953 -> 42.3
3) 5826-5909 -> 40.8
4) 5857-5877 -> 44.8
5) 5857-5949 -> 40.7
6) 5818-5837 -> 44.4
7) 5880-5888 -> 38.9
